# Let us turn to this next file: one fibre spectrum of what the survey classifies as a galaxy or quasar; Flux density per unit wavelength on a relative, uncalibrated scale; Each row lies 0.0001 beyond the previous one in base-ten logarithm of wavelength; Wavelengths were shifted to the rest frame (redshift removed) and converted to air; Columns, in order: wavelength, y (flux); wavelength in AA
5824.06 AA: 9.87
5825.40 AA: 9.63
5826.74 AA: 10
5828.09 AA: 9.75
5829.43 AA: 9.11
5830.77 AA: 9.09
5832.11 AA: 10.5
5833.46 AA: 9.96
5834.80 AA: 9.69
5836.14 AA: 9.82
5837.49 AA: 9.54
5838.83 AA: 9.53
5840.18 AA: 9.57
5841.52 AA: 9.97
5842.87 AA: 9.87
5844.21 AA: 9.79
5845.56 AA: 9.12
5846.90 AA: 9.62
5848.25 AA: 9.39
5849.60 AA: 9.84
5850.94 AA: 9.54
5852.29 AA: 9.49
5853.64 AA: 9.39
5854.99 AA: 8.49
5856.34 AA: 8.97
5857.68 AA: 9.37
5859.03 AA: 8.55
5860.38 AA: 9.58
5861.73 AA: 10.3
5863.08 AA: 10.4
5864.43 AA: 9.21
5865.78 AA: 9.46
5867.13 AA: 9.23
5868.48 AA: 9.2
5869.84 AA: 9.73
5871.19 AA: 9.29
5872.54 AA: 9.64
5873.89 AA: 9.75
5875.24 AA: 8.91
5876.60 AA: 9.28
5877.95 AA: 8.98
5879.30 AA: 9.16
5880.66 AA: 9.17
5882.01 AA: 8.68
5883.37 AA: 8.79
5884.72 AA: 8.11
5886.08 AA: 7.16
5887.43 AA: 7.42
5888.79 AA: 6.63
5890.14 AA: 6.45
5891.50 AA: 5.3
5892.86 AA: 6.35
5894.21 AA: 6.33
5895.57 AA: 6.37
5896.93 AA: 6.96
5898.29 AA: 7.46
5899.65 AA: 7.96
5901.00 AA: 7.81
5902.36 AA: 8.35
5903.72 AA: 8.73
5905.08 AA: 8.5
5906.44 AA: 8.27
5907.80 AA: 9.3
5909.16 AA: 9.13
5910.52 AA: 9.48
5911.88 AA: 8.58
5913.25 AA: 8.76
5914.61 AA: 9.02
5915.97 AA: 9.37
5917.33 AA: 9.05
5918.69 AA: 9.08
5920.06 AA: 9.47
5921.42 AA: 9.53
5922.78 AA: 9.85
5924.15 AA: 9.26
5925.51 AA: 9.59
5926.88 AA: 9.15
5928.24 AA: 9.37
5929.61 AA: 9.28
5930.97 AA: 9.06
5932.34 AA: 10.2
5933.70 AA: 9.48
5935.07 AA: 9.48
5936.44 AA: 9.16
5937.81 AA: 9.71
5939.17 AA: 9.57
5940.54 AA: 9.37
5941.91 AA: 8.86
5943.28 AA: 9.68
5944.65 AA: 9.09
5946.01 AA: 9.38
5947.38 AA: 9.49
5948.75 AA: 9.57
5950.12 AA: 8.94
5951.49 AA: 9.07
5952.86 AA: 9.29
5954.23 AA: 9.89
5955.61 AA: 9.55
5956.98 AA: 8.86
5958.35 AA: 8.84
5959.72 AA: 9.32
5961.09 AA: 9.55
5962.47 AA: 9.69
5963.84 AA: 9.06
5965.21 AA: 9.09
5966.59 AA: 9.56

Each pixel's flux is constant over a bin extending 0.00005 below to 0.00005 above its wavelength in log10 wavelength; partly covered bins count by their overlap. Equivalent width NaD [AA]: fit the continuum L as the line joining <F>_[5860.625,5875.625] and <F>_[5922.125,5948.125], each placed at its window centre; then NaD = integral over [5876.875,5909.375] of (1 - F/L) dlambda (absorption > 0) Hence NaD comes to 5.84 AA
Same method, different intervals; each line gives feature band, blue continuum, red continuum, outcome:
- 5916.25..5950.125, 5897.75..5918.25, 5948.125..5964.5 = -1.5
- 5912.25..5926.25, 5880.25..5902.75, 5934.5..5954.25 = -1.5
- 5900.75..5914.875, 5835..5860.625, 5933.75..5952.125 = 1.0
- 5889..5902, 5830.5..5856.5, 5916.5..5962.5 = 3.6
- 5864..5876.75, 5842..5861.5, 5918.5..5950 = 0.0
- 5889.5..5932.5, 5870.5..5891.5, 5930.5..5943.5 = 2.5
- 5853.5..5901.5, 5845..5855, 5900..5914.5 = 3.5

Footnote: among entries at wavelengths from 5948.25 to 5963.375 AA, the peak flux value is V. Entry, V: 9.89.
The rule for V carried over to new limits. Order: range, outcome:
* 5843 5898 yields 10.4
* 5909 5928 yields 9.85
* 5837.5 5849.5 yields 9.97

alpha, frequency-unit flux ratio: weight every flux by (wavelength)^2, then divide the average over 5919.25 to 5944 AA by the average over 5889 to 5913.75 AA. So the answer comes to 1.2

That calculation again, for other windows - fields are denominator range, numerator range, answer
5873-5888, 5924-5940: 1.11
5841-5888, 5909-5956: 1.04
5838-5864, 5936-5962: 1.01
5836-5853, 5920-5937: 1.01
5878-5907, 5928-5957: 1.25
